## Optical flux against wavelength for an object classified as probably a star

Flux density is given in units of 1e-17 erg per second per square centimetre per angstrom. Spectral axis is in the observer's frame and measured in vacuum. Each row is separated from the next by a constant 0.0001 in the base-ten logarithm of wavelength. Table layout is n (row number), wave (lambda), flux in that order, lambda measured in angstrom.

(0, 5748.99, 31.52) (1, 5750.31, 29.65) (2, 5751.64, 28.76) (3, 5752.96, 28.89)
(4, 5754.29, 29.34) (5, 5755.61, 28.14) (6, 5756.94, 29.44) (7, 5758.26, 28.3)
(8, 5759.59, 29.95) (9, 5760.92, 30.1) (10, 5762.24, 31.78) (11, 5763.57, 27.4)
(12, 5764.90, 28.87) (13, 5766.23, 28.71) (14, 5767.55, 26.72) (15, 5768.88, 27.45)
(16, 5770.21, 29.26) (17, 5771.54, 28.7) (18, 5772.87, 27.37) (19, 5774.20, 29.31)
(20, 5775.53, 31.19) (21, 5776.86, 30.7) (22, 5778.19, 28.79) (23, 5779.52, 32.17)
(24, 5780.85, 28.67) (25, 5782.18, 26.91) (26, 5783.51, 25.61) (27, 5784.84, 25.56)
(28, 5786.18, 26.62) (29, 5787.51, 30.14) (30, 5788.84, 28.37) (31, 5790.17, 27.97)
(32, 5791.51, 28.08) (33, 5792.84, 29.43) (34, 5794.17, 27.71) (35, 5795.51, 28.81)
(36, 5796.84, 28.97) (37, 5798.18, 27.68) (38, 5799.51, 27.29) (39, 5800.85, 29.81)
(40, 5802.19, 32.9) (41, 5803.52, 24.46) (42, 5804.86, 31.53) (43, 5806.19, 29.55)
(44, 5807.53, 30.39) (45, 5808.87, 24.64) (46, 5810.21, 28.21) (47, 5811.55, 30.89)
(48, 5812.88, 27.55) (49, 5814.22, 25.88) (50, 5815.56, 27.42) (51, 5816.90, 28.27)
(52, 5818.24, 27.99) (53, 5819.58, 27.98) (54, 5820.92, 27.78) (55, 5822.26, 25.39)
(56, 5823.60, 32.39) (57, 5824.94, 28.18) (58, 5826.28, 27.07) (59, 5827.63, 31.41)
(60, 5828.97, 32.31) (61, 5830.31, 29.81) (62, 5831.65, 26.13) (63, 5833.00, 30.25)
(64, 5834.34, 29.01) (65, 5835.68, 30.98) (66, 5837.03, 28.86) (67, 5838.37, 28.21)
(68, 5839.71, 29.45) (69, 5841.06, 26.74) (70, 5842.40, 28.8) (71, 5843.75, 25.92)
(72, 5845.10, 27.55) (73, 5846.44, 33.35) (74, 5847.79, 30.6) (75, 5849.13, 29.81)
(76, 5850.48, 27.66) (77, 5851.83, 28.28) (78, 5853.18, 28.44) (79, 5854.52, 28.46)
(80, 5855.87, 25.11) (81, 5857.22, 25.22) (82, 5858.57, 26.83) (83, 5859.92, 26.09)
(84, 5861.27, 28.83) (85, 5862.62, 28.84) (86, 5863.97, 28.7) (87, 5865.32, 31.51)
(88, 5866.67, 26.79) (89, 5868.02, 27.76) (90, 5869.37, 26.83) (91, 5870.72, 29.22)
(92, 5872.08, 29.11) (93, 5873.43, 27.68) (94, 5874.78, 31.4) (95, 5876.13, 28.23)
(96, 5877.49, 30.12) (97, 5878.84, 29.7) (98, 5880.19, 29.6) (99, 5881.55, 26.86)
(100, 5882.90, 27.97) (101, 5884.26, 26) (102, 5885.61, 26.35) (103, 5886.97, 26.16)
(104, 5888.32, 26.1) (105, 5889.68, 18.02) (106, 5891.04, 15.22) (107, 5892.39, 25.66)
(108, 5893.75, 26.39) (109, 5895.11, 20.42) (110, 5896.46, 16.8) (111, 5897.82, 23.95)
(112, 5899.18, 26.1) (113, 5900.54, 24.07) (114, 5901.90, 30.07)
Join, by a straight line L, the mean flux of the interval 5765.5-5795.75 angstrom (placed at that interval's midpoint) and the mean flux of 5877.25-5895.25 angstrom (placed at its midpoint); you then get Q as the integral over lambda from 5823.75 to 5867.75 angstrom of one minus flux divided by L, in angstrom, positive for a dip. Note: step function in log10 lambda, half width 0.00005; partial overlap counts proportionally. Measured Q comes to -3.47 angstrom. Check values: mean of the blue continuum 28.4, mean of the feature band 28.6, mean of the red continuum 25.4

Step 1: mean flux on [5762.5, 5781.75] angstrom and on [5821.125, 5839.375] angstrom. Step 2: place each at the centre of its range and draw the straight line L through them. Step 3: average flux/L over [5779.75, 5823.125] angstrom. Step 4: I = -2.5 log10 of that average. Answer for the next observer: 0.04 mag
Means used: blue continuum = 29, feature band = 28.1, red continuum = 29.2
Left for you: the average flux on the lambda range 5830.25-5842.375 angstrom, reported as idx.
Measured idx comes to 28.8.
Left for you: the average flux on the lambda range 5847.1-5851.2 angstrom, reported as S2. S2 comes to 29.3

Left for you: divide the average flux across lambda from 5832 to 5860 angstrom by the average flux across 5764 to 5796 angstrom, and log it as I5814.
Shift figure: 1.00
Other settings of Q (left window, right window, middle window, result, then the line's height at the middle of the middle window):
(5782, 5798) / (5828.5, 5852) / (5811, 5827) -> 0.3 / 28.6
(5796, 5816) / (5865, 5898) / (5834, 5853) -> -1.1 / 27.3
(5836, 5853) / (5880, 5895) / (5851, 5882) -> -1.9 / 26.7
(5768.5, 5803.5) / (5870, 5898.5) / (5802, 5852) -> -2.4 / 27.4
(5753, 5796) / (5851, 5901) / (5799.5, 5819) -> -0.4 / 27.9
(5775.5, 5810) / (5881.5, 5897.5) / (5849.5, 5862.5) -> -1.1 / 25.2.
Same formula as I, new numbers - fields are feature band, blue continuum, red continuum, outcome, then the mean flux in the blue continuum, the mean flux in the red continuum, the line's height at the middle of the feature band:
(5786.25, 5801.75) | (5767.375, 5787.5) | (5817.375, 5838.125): 0.002 mag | 28.4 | 29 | 28.6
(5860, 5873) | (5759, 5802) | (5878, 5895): -0.105 mag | 28.7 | 25.2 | 25.9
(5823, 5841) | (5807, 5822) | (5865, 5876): -0.051 mag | 27.8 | 28.7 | 28.1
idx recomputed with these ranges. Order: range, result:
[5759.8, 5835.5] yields 28.7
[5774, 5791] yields 28.6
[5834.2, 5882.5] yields 28.5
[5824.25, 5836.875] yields 29.4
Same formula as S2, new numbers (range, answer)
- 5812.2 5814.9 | 26.8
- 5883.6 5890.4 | 24.5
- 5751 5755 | 29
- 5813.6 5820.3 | 27.5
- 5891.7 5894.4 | 26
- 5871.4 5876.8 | 29.1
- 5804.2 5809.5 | 29.1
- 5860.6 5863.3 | 28.8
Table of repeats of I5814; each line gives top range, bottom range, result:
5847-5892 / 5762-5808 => 0.95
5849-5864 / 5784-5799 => 0.98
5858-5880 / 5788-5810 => 1.00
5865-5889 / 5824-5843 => 0.97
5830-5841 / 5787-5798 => 1.01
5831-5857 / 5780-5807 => 1.01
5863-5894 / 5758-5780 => 0.93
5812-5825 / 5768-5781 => 0.95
